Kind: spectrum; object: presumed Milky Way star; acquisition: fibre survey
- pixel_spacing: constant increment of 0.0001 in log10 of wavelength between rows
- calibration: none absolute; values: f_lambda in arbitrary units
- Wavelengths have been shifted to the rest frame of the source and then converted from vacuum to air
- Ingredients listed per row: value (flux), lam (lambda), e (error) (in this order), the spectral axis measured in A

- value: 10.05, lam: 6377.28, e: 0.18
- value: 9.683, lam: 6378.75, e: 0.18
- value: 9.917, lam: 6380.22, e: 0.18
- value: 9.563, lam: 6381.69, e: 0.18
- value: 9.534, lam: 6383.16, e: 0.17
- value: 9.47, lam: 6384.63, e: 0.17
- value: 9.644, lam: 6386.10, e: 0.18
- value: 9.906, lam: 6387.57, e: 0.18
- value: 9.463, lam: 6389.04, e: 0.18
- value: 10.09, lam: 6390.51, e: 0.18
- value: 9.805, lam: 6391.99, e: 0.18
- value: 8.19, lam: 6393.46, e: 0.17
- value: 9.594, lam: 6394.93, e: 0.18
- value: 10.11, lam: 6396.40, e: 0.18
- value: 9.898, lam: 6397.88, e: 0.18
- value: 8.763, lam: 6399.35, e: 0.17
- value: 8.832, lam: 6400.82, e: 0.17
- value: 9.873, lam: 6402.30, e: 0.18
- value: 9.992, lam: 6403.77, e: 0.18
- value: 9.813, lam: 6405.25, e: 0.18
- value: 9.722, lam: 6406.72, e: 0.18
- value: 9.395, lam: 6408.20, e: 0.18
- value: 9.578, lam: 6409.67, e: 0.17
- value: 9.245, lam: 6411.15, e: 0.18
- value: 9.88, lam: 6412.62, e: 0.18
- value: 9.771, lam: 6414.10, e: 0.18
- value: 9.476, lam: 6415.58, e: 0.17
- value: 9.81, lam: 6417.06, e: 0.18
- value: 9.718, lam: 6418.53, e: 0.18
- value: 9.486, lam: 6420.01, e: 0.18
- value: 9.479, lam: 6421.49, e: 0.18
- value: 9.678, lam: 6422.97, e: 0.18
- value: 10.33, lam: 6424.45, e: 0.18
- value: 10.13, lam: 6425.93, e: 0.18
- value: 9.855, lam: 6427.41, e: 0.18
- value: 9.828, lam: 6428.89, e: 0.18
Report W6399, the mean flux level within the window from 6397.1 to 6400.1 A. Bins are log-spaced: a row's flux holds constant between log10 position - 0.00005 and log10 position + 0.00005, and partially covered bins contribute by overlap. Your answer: 9.34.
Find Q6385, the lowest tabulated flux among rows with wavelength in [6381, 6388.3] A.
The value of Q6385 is 9.47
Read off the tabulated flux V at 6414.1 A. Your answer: 9.771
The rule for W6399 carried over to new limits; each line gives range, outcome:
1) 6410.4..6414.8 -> 9.63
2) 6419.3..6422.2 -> 9.48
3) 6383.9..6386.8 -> 9.56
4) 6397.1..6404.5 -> 9.47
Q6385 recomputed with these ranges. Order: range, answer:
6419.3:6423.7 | 9.479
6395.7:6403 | 8.763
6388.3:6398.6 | 8.19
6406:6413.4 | 9.245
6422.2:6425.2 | 9.678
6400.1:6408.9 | 8.832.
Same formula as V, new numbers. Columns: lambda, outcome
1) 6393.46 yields 8.19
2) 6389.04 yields 9.463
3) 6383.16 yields 9.534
